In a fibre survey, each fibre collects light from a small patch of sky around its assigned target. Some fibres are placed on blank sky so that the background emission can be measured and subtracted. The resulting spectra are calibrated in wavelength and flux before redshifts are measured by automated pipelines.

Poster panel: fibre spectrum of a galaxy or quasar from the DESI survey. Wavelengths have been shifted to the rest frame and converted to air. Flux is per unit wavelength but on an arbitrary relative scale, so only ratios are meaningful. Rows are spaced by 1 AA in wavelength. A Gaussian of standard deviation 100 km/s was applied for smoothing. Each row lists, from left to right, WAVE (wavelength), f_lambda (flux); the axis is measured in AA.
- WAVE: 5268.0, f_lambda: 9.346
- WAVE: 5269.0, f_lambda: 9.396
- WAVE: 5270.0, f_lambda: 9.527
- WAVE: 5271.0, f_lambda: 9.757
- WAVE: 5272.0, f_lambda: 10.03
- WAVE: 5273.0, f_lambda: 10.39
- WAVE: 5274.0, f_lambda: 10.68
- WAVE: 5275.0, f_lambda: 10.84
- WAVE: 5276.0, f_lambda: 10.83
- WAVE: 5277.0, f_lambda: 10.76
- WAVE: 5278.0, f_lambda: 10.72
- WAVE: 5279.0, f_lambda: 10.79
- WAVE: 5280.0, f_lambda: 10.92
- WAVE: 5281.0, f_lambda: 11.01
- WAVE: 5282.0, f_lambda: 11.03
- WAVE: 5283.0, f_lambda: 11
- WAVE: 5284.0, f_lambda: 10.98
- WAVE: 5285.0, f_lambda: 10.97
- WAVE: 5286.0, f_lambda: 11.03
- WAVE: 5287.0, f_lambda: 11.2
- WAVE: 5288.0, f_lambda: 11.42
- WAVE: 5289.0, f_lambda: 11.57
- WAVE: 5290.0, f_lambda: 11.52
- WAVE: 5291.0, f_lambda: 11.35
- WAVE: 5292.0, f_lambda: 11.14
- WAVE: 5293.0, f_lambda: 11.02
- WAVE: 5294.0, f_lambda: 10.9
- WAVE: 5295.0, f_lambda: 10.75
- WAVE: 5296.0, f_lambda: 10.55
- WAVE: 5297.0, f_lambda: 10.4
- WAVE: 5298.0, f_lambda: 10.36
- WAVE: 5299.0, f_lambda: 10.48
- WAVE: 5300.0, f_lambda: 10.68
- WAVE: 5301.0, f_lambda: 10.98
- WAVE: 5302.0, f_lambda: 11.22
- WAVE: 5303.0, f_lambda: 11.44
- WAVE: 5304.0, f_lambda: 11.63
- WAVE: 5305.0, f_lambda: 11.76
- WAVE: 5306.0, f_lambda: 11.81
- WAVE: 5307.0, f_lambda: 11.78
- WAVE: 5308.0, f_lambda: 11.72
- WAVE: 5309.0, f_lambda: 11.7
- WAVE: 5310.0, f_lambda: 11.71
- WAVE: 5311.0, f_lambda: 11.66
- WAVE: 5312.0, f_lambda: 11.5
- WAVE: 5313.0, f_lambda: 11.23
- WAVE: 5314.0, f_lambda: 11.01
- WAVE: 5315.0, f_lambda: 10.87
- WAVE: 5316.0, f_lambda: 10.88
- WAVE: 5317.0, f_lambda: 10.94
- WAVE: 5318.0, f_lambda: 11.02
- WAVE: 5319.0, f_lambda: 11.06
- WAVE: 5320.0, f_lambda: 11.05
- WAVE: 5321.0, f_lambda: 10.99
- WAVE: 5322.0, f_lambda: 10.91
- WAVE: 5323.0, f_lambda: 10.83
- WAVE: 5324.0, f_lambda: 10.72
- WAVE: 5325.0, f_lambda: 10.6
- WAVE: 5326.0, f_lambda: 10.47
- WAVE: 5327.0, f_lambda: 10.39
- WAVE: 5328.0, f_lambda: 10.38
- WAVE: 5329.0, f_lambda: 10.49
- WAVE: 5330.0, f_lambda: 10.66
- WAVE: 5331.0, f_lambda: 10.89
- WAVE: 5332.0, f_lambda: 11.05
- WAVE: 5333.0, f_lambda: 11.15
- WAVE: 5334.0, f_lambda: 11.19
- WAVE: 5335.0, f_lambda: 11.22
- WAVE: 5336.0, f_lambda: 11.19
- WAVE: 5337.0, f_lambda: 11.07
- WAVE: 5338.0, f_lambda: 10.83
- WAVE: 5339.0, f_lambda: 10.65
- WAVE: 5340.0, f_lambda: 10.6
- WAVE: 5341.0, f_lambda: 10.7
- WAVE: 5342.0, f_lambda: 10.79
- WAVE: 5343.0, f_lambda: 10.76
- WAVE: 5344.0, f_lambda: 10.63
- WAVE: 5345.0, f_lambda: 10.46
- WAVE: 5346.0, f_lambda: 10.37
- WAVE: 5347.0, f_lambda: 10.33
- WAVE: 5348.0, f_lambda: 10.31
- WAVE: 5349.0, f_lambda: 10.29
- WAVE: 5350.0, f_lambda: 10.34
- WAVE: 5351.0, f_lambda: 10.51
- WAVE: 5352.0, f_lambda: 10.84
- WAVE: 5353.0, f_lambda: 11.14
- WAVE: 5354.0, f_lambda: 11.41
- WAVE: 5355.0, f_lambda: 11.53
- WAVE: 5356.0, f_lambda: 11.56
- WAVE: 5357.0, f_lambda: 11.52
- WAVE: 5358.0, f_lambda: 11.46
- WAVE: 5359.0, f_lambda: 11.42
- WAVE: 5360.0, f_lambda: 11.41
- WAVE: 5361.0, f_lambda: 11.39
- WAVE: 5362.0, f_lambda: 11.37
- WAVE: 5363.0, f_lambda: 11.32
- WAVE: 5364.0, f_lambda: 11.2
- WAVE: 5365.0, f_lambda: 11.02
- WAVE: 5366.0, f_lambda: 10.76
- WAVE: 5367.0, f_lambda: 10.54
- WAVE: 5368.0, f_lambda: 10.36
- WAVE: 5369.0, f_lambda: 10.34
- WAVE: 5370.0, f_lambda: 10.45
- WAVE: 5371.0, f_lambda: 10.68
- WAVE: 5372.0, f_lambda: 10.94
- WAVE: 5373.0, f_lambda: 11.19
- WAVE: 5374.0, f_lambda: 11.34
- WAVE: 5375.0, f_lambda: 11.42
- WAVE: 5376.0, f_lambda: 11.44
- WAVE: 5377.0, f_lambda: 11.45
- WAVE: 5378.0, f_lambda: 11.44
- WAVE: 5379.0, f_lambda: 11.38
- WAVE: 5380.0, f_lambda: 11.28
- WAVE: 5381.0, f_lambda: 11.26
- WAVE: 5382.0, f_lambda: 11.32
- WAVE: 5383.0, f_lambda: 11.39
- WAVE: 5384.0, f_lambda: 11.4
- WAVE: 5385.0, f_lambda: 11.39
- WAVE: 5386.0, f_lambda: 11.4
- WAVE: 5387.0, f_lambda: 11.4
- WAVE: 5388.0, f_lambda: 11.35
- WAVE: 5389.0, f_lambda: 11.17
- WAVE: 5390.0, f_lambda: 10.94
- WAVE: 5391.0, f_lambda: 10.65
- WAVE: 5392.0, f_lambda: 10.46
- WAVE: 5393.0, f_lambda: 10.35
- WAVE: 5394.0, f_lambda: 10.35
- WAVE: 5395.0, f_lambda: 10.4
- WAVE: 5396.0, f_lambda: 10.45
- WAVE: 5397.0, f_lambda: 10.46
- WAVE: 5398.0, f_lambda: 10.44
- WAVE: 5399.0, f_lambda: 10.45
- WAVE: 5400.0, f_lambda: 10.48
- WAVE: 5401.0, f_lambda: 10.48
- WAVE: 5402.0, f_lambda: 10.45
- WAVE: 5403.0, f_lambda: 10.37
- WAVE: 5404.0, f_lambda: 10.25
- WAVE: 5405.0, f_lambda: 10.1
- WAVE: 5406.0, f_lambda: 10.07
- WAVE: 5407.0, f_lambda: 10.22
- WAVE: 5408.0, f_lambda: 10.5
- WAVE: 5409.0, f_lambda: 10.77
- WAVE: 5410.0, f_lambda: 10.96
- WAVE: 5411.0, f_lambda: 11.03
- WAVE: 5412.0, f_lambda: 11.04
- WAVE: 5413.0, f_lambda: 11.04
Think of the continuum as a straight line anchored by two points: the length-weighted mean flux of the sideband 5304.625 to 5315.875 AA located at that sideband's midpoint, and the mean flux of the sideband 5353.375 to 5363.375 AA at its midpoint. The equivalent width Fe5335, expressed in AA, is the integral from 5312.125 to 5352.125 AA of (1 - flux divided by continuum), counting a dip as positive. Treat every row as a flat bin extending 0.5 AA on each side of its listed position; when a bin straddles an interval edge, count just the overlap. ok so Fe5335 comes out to 2.4 AA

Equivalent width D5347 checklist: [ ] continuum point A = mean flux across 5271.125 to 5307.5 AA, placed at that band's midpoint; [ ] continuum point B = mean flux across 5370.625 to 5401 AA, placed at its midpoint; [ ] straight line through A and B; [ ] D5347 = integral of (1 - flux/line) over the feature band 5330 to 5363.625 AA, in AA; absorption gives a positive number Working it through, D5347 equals 0.1 AA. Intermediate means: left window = 11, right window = 11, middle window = 11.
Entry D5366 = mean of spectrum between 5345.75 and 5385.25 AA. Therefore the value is 11.1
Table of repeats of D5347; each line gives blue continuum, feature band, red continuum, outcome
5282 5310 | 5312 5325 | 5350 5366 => 0.26 AA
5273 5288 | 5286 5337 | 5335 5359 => -0.85 AA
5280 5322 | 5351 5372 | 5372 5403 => -0.09 AA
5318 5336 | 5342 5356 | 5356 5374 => 0.31 AA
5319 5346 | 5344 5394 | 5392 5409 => -2.15 AA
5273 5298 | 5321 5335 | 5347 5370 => 0.24 AA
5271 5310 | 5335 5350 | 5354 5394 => 0.60 AA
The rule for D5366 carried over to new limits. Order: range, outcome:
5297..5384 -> 11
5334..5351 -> 10.7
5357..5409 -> 10.9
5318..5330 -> 10.7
